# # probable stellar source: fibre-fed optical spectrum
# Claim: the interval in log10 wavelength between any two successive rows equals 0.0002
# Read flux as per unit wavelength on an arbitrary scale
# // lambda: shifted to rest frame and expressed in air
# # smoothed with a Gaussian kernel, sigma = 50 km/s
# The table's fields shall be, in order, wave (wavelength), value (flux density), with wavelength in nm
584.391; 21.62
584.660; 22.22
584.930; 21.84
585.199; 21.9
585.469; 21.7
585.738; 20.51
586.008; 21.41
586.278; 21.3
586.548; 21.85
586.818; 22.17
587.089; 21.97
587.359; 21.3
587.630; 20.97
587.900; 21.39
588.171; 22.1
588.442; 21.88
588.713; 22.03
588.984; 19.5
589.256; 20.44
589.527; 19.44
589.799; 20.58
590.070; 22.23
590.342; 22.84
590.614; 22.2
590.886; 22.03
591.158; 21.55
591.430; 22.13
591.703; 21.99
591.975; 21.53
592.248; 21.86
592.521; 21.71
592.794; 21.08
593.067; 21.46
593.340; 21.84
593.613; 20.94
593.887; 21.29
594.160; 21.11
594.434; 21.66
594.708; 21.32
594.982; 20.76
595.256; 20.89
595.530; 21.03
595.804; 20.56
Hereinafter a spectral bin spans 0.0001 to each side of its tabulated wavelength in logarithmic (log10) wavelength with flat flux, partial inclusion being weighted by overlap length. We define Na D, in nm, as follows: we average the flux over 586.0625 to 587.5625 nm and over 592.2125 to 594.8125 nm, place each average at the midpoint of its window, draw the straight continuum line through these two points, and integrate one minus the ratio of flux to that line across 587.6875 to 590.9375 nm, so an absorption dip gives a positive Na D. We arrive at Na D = 0.031 nm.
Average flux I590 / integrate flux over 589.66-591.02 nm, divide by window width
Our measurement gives 22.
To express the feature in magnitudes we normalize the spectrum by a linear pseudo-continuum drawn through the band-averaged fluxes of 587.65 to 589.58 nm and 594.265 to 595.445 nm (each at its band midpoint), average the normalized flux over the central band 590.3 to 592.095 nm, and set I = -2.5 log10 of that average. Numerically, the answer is -0.05 mag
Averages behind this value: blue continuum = 21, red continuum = 21.1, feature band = 22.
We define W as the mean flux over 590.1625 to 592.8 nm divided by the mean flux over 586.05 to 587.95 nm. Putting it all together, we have 1.02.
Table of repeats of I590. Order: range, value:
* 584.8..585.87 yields 21.5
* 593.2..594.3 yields 21.3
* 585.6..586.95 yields 21.5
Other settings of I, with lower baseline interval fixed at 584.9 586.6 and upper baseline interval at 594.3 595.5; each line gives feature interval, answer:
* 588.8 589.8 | 0.071 mag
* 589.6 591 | -0.028 mag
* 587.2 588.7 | -0.010 mag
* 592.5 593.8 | -0.008 mag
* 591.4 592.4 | -0.029 mag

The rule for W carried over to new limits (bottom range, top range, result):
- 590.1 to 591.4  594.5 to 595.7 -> 0.95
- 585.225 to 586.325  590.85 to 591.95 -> 1.03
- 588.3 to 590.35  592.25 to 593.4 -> 1.03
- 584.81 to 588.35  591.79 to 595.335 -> 0.99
